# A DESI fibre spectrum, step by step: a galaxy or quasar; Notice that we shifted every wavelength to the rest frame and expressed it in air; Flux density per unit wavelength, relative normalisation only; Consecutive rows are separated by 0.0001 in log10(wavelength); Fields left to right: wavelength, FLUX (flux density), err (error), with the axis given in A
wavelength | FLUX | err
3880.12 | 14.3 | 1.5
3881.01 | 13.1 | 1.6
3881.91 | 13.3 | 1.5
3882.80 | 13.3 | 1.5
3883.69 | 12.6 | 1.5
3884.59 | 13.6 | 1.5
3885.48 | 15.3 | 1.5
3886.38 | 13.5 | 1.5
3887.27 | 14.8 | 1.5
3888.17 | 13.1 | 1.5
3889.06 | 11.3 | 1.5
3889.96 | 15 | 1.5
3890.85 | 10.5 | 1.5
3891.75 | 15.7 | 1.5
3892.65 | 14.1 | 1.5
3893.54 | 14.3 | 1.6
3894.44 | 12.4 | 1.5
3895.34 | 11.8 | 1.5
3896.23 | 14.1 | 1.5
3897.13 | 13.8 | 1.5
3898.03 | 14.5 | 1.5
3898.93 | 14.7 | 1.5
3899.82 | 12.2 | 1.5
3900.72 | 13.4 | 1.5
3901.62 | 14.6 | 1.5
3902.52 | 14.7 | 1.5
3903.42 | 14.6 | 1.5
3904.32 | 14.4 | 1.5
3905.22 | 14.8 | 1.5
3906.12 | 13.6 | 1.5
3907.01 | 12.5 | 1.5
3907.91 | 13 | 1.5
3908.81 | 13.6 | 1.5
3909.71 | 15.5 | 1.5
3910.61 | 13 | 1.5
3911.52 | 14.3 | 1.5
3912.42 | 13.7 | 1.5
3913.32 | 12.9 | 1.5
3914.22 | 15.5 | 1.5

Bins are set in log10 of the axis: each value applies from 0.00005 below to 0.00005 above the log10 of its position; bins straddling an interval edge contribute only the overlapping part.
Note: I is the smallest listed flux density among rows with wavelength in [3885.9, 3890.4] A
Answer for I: 11.3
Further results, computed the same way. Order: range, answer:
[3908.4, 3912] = 13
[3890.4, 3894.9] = 10.5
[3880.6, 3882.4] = 13.1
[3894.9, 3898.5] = 11.8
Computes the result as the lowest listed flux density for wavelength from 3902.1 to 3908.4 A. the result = 12.5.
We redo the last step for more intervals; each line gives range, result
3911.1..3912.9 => 13.7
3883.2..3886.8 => 12.6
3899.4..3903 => 12.2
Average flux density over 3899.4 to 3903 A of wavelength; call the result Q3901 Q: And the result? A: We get 13.7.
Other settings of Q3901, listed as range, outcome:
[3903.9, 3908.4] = 13.7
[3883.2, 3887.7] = 14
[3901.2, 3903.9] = 14.6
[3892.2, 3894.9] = 13.6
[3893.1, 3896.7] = 13.1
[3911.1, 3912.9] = 14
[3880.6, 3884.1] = 13.1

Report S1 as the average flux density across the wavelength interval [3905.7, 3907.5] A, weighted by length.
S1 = 13.1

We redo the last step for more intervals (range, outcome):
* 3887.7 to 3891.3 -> 12.5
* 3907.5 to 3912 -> 13.9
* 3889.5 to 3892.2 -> 13.7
